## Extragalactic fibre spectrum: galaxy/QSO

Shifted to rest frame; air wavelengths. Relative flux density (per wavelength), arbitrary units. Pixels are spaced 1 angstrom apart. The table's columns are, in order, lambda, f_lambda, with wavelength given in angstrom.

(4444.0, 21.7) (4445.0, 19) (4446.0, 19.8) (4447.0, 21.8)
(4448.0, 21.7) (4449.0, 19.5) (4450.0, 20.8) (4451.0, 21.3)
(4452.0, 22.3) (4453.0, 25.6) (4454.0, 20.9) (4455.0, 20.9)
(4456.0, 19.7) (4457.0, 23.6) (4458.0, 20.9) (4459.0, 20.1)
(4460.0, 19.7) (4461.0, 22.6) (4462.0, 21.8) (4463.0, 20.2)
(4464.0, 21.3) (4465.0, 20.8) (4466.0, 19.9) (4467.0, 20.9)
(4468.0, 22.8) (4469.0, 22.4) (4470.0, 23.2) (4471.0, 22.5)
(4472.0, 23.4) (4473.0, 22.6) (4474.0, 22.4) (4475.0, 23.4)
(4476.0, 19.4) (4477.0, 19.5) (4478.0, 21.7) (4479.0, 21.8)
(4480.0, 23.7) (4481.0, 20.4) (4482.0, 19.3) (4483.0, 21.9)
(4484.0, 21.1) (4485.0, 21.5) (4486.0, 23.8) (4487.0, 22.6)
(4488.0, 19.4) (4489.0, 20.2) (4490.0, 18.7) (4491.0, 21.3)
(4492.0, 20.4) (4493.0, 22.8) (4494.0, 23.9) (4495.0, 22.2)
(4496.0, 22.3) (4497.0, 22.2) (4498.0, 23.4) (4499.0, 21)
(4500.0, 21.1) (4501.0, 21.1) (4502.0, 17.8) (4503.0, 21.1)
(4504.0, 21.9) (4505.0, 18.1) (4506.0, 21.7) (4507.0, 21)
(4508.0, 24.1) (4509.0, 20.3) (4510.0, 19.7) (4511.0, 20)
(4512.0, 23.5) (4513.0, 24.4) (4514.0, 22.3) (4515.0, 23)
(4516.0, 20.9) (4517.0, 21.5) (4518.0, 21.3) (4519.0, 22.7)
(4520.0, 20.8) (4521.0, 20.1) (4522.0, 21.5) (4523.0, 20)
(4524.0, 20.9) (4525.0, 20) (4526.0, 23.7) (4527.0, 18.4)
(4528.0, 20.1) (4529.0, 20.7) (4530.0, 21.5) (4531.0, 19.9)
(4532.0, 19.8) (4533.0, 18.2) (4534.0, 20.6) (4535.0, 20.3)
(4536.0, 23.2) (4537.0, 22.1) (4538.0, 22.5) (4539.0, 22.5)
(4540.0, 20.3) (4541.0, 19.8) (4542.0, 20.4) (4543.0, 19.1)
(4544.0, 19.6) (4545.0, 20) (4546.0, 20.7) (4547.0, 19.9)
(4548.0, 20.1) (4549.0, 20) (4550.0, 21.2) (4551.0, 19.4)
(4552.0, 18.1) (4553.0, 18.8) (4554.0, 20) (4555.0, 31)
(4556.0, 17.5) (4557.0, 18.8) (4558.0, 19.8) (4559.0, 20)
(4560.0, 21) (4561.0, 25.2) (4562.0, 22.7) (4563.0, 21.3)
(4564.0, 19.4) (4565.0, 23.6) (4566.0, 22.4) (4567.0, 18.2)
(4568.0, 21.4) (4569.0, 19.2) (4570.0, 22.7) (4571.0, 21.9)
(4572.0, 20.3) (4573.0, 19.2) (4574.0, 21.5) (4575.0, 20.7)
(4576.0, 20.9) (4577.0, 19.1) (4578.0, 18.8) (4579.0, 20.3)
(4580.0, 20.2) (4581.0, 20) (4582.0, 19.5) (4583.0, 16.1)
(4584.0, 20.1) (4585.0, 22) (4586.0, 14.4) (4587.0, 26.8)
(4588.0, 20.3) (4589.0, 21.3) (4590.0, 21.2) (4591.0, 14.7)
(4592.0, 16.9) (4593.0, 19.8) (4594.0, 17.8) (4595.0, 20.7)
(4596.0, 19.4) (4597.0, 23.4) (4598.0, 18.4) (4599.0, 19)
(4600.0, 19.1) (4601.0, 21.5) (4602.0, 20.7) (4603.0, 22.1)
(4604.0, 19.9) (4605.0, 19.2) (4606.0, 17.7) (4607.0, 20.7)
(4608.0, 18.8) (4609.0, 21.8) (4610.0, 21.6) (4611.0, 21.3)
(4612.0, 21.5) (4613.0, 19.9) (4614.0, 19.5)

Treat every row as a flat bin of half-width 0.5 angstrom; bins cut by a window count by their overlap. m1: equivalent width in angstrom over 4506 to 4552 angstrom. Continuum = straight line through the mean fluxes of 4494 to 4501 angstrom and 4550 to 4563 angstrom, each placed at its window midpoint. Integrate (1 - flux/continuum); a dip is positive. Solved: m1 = 1.3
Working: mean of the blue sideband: 22.1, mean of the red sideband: 21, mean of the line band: 20.9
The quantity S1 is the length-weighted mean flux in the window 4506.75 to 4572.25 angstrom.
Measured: 21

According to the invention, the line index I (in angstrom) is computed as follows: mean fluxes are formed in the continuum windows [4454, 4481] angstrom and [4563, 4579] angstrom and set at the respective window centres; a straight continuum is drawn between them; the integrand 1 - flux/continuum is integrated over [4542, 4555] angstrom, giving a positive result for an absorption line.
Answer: 0.4 angstrom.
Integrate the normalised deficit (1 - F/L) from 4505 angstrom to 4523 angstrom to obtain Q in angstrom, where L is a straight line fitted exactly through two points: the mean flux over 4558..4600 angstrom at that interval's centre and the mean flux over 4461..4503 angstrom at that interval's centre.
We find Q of -0.4 angstrom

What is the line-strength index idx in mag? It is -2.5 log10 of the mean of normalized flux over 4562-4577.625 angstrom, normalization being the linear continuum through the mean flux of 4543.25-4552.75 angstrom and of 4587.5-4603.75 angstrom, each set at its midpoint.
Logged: -0.05 mag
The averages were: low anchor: 19.8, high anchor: 19.8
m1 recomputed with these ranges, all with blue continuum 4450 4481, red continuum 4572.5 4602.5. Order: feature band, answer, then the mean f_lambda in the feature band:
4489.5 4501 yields -0.3 angstrom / 21.7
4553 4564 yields -0.7 angstrom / 21.5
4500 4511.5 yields 0.2 angstrom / 20.6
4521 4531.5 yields 0.0 angstrom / 20.6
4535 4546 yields -0.2 angstrom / 20.9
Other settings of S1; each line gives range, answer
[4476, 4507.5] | 21.2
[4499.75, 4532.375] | 21.1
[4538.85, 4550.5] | 20.2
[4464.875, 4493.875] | 21.6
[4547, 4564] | 20.9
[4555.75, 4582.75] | 20.6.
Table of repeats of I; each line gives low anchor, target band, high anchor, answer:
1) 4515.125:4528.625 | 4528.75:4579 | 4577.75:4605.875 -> -0.72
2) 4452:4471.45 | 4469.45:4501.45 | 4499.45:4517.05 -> -0.38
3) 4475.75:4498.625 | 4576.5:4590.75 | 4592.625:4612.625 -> 0.36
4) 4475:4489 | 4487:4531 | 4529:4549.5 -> -0.65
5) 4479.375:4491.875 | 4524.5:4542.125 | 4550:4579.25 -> 0.13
